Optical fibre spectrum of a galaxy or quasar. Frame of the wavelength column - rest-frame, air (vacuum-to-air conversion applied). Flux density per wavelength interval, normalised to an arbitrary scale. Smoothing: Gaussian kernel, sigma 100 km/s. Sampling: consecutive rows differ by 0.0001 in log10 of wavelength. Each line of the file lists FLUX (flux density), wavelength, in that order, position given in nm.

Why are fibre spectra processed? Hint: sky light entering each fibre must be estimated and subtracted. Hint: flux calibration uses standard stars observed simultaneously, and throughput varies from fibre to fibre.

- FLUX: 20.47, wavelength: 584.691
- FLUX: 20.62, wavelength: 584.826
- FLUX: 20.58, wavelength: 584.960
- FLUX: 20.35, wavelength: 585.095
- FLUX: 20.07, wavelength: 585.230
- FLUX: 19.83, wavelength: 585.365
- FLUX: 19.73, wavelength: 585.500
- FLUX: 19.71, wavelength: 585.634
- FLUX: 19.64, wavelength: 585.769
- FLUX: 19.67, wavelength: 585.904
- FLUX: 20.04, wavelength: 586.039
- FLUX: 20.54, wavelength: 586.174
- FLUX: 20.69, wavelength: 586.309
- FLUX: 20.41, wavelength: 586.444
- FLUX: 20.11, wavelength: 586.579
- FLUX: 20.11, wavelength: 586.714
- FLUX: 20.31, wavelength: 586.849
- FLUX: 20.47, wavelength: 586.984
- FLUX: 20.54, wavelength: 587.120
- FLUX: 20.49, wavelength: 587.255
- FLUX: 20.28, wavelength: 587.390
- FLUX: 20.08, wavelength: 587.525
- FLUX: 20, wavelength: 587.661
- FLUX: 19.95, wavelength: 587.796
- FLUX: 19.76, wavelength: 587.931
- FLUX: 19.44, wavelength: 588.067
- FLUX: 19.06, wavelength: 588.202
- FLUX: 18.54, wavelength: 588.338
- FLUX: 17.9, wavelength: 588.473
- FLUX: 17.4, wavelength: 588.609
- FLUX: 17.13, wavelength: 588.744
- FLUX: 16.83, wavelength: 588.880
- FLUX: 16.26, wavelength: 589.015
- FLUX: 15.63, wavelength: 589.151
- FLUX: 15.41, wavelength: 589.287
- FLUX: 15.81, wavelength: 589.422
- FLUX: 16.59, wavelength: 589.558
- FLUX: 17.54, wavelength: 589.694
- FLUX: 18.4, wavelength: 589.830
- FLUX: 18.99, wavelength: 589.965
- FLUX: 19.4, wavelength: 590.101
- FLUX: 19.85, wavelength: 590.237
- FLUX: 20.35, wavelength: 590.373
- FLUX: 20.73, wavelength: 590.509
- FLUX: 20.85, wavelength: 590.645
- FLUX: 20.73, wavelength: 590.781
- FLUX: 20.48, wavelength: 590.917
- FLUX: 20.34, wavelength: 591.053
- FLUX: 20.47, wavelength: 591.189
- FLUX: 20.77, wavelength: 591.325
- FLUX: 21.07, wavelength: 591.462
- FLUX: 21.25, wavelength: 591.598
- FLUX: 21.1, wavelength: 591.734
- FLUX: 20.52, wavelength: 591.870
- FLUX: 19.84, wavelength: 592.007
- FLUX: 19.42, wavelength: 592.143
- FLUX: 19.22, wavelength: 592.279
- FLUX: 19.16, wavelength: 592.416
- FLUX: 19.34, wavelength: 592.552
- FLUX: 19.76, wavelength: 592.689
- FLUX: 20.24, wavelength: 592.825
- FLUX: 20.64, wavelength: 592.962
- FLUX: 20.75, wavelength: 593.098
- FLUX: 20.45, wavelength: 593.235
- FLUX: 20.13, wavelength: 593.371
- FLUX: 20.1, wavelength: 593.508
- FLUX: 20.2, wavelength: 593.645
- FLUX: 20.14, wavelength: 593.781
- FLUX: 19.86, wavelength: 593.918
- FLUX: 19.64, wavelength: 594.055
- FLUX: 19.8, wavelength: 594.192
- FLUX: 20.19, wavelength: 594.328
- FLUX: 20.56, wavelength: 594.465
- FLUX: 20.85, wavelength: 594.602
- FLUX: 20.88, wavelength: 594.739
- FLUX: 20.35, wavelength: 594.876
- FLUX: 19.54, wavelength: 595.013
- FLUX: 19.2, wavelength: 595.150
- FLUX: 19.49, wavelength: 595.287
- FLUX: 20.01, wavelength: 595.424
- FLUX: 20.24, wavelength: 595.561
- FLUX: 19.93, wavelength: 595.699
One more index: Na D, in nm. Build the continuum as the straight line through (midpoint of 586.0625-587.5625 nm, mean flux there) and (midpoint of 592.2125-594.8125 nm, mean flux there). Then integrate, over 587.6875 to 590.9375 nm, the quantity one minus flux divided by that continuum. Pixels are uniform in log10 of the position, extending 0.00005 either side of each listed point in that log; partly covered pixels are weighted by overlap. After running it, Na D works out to 0.29 nm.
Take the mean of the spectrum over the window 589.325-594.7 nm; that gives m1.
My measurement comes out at 19.9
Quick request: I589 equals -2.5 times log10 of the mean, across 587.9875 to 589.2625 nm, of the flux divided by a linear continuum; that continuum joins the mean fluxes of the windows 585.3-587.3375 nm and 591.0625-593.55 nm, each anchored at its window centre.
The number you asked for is 0.15 mag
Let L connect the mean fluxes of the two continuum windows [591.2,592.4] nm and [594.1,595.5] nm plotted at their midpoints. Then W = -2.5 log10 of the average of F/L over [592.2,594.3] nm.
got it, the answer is 0.01 mag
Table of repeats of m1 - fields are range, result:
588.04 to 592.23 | 19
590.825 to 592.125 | 20.6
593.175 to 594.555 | 20.1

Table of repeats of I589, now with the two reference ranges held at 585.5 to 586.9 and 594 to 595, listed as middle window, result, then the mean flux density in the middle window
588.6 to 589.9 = 0.21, 16.7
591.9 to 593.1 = 0.03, 19.8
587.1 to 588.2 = 0.01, 20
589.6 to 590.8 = 0.04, 19.5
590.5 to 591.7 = -0.03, 20.8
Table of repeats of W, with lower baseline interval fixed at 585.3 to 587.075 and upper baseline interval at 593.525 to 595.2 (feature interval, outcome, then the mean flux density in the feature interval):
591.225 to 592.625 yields 0.00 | 20.2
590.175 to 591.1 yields -0.02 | 20.5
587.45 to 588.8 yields 0.06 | 18.9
